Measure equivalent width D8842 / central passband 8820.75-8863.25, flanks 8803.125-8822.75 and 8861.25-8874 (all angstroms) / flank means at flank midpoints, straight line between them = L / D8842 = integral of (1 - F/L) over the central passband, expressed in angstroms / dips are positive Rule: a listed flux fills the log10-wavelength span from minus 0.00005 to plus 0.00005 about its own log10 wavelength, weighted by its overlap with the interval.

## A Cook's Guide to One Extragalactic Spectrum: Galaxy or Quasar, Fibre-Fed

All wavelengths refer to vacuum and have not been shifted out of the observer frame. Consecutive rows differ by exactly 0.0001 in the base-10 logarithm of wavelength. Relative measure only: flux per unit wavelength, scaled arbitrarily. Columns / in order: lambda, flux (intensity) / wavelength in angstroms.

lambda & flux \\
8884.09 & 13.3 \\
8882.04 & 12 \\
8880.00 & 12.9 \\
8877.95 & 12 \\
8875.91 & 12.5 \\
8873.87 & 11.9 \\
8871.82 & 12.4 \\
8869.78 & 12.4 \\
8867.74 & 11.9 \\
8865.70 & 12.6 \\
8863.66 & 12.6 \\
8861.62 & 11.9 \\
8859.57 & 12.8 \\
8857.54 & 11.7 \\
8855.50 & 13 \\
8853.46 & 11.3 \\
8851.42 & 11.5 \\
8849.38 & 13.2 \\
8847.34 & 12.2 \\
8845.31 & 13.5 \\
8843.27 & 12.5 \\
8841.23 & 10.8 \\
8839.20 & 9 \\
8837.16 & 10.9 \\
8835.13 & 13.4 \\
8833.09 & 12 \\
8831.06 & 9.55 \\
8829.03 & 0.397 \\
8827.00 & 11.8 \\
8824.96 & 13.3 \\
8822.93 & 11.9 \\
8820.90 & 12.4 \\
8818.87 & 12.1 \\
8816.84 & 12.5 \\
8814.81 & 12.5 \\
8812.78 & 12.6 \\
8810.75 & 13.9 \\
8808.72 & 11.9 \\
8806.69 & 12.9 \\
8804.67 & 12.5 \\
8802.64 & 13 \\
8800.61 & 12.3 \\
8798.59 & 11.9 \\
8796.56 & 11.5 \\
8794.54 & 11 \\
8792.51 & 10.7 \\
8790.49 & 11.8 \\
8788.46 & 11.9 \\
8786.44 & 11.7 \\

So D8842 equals 3.5 angstroms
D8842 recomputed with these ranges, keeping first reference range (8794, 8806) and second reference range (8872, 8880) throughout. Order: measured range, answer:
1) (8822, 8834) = 2.34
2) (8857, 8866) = -0.08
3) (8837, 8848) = 0.62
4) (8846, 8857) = -0.04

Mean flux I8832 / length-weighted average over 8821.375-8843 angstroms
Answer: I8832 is 10.4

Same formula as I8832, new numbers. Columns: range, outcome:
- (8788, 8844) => 11.5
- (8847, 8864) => 12.2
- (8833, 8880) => 12.1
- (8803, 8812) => 12.8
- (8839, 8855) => 11.9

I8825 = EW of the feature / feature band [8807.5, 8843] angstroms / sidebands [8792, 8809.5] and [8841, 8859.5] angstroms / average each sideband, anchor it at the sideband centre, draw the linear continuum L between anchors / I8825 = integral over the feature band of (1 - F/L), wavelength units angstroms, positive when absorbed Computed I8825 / 2.5 angstroms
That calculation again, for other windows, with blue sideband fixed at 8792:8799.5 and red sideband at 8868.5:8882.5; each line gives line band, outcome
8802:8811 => -1.03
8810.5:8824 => -1.07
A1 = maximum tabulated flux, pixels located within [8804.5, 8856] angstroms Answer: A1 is 13.9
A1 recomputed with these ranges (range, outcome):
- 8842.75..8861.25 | 13.5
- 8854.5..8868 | 13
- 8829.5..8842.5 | 13.4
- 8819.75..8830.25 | 13.3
